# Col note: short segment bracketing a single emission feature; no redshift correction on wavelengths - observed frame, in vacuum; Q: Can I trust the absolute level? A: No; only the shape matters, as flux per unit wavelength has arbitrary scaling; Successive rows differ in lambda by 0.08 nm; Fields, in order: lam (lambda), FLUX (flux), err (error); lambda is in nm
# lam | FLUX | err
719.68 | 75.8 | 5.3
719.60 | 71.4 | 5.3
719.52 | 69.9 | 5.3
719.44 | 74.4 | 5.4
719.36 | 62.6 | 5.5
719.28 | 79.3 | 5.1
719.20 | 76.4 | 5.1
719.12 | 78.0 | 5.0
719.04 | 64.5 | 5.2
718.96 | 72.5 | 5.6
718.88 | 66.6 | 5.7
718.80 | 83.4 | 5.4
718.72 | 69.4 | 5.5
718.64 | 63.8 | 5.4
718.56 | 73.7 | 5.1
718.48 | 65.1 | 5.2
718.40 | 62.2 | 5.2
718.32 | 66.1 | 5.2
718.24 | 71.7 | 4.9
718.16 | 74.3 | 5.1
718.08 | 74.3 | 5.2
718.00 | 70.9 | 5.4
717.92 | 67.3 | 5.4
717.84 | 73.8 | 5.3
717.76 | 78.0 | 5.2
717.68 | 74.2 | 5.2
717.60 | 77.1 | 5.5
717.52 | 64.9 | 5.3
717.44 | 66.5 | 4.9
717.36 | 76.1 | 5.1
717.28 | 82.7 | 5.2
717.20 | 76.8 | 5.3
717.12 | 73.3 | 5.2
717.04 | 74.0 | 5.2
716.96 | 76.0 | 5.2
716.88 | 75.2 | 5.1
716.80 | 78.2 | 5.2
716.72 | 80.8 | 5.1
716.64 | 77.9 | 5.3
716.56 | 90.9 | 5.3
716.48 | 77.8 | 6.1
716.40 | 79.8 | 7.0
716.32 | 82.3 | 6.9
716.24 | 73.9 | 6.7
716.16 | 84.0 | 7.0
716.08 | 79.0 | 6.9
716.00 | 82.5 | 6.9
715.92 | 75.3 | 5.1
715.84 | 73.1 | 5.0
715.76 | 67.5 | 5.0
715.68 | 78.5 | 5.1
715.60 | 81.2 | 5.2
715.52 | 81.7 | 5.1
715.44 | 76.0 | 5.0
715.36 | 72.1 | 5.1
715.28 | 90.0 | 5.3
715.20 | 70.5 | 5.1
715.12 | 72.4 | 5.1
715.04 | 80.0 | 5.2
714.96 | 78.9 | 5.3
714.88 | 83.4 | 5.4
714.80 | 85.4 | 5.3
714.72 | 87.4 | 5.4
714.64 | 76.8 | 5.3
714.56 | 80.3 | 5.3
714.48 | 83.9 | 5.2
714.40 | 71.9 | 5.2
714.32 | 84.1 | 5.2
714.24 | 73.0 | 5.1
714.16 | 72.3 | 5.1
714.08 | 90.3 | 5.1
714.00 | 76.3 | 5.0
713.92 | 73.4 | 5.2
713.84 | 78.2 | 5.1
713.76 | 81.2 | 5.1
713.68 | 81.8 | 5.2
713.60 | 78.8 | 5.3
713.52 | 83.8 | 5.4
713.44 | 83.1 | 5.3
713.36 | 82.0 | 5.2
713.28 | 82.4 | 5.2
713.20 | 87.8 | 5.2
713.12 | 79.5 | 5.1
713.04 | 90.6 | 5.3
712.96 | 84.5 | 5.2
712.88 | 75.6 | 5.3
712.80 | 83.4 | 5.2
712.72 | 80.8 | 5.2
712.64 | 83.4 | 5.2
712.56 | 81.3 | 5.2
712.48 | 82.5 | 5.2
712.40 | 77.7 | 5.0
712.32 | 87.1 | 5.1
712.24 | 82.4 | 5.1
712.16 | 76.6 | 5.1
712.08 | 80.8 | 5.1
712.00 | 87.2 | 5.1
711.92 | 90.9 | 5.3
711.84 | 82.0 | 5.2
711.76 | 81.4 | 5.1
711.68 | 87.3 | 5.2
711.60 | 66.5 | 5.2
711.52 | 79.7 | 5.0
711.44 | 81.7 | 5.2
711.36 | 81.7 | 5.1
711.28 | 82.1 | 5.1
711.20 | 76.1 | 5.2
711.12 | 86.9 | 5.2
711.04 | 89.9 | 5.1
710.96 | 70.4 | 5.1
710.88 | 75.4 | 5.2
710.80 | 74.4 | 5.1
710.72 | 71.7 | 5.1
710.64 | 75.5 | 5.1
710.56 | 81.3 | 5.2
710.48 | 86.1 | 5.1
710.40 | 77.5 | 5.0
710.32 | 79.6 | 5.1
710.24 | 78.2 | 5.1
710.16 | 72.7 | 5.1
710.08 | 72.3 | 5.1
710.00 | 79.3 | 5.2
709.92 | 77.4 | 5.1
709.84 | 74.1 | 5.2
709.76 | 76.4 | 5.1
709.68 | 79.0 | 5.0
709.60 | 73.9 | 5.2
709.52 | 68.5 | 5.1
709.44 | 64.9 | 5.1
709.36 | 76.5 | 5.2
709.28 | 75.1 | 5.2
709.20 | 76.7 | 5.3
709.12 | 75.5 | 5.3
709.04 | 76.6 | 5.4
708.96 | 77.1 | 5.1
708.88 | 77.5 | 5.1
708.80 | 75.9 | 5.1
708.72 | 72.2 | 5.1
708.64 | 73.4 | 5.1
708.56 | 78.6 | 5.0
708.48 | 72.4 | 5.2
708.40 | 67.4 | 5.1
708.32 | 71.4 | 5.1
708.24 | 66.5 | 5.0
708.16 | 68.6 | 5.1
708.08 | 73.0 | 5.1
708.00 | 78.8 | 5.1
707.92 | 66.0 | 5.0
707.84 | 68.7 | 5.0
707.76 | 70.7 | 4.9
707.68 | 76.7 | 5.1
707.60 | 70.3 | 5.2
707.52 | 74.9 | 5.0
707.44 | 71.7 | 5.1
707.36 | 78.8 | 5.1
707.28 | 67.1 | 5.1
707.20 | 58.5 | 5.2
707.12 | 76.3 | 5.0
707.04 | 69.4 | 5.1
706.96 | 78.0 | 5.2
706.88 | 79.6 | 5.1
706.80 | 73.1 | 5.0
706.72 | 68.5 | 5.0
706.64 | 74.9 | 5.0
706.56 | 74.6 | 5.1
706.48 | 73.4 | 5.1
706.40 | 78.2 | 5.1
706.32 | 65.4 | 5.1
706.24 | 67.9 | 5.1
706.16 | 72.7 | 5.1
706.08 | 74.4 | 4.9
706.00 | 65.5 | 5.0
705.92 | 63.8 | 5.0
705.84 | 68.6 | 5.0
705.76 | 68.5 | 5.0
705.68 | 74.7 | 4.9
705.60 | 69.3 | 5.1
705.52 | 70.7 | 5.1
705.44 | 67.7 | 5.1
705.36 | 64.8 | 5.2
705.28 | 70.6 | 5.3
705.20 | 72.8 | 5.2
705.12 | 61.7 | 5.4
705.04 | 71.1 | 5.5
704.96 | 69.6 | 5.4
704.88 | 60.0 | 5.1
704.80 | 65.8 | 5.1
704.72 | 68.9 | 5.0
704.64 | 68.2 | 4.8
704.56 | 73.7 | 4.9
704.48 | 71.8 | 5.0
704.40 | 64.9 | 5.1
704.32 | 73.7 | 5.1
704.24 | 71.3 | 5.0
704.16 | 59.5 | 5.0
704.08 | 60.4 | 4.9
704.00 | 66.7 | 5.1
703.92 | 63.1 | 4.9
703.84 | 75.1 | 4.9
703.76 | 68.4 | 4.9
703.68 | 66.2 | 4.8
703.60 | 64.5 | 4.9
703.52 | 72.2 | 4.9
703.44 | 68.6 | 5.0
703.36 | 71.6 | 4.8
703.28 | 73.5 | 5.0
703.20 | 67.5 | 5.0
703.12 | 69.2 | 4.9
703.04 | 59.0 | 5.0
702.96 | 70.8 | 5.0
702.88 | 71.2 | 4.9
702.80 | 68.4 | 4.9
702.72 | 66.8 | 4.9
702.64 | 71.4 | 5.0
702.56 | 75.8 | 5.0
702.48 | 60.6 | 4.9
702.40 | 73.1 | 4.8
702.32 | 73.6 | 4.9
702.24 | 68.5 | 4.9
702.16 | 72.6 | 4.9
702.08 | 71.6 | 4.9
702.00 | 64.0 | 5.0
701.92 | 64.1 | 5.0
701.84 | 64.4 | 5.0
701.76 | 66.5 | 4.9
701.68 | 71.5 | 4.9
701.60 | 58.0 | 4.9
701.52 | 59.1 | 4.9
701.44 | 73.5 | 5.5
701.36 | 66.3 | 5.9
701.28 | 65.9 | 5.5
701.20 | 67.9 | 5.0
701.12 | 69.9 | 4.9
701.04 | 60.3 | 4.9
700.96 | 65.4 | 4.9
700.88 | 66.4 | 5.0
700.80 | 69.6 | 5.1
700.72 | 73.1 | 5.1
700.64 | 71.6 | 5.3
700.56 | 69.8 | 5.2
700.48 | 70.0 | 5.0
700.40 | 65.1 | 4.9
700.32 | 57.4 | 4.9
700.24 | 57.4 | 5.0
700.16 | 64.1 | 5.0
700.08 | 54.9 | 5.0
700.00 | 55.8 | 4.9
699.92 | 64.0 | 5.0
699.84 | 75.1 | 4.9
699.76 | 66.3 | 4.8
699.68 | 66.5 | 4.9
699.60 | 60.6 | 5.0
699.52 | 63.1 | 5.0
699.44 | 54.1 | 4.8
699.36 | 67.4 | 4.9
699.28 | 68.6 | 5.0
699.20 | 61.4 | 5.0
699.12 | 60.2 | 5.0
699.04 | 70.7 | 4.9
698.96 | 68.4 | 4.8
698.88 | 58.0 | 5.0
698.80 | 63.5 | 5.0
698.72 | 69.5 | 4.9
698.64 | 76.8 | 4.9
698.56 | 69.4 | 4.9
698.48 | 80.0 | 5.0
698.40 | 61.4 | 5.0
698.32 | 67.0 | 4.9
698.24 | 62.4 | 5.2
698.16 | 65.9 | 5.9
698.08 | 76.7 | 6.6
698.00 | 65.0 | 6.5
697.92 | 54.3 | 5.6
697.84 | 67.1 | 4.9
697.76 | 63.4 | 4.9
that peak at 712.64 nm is Mg II 2798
